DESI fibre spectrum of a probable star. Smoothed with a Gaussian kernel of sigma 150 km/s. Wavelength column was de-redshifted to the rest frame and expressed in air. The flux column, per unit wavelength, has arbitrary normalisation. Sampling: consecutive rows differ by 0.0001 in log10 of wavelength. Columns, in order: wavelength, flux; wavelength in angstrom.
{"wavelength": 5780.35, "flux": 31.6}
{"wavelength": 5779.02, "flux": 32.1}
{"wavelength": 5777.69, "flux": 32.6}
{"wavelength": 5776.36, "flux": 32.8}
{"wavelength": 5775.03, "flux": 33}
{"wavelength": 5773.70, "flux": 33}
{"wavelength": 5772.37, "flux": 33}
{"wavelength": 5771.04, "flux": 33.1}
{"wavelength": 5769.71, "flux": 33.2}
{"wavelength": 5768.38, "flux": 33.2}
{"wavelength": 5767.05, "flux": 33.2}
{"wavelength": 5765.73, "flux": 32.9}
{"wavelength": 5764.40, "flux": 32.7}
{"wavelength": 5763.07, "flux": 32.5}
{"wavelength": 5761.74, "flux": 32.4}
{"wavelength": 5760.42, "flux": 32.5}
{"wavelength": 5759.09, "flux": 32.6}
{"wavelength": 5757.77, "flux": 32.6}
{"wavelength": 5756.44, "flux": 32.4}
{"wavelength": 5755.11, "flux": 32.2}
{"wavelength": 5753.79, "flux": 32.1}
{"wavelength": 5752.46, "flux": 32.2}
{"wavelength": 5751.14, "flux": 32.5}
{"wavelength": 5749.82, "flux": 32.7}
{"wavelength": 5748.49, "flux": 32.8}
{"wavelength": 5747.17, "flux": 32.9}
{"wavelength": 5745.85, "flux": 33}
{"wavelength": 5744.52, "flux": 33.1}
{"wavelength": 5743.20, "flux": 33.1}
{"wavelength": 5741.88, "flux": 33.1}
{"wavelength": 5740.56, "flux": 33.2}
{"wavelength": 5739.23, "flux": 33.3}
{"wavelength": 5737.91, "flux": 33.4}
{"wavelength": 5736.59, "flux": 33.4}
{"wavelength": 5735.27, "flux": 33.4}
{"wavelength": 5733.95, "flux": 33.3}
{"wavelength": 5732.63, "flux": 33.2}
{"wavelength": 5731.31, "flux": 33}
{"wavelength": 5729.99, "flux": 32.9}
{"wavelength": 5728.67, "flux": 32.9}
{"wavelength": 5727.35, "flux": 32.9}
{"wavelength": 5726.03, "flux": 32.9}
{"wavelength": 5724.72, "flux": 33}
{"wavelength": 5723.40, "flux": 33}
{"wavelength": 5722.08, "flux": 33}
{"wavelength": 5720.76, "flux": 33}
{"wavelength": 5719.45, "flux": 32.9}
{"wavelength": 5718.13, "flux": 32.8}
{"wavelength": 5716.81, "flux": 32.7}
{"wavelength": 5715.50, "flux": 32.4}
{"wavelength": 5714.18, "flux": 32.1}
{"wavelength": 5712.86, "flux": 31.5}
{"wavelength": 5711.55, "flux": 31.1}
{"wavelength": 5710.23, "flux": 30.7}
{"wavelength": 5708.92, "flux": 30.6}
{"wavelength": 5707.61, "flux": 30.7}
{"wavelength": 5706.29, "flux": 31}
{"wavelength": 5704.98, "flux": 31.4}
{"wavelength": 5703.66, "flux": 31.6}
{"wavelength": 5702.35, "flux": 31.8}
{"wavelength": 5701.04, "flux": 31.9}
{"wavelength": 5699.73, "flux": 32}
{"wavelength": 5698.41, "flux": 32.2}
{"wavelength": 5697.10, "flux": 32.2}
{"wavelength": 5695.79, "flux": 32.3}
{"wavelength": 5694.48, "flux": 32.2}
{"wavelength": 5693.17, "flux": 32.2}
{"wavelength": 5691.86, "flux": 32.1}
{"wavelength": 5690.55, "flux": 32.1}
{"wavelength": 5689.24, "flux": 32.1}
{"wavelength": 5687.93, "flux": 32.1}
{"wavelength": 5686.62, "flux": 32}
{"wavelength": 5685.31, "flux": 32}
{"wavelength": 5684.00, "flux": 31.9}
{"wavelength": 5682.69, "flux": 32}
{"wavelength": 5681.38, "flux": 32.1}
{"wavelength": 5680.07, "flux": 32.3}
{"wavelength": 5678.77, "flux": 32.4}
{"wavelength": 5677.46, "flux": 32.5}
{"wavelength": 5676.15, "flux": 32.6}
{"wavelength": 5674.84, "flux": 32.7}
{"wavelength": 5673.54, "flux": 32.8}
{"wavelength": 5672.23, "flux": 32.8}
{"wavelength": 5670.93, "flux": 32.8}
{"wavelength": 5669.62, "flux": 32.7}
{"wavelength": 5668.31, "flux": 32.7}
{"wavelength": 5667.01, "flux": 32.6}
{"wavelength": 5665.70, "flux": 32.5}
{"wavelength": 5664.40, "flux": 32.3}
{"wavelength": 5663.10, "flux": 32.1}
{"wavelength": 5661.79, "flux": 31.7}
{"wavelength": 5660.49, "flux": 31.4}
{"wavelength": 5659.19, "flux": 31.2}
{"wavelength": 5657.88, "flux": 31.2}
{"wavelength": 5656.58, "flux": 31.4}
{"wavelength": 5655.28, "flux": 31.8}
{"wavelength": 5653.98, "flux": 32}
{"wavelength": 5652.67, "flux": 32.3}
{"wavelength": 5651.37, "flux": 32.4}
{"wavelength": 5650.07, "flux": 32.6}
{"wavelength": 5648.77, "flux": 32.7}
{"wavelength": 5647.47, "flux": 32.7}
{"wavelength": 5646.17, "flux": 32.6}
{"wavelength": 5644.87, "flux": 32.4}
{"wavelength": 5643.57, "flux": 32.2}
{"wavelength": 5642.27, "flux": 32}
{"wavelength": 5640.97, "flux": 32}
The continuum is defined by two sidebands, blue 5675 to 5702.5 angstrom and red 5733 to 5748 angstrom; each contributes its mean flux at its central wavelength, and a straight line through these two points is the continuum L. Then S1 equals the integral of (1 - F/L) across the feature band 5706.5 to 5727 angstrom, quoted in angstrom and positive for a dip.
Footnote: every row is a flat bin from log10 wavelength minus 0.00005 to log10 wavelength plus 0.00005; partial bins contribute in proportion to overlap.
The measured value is 0.4 angstrom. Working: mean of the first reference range 32.2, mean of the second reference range 33.2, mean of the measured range 32.1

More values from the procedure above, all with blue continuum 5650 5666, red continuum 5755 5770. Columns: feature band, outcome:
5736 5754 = -0.2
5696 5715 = 0.4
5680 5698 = 0.0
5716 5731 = -0.2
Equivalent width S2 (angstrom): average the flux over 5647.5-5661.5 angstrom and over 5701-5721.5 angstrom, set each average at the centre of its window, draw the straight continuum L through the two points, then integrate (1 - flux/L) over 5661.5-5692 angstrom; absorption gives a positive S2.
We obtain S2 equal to -0.5 angstrom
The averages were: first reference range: 31.9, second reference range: 31.8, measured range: 32.3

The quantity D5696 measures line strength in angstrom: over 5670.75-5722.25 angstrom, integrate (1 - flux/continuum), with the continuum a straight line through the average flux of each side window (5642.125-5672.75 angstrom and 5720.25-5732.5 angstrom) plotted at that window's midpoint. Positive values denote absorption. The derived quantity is 0.9 angstrom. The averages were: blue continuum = 32.2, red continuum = 33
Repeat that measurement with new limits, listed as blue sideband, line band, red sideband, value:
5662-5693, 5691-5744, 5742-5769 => 0.2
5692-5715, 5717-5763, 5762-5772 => -0.7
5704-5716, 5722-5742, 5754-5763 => -0.8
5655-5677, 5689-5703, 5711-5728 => 0.1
